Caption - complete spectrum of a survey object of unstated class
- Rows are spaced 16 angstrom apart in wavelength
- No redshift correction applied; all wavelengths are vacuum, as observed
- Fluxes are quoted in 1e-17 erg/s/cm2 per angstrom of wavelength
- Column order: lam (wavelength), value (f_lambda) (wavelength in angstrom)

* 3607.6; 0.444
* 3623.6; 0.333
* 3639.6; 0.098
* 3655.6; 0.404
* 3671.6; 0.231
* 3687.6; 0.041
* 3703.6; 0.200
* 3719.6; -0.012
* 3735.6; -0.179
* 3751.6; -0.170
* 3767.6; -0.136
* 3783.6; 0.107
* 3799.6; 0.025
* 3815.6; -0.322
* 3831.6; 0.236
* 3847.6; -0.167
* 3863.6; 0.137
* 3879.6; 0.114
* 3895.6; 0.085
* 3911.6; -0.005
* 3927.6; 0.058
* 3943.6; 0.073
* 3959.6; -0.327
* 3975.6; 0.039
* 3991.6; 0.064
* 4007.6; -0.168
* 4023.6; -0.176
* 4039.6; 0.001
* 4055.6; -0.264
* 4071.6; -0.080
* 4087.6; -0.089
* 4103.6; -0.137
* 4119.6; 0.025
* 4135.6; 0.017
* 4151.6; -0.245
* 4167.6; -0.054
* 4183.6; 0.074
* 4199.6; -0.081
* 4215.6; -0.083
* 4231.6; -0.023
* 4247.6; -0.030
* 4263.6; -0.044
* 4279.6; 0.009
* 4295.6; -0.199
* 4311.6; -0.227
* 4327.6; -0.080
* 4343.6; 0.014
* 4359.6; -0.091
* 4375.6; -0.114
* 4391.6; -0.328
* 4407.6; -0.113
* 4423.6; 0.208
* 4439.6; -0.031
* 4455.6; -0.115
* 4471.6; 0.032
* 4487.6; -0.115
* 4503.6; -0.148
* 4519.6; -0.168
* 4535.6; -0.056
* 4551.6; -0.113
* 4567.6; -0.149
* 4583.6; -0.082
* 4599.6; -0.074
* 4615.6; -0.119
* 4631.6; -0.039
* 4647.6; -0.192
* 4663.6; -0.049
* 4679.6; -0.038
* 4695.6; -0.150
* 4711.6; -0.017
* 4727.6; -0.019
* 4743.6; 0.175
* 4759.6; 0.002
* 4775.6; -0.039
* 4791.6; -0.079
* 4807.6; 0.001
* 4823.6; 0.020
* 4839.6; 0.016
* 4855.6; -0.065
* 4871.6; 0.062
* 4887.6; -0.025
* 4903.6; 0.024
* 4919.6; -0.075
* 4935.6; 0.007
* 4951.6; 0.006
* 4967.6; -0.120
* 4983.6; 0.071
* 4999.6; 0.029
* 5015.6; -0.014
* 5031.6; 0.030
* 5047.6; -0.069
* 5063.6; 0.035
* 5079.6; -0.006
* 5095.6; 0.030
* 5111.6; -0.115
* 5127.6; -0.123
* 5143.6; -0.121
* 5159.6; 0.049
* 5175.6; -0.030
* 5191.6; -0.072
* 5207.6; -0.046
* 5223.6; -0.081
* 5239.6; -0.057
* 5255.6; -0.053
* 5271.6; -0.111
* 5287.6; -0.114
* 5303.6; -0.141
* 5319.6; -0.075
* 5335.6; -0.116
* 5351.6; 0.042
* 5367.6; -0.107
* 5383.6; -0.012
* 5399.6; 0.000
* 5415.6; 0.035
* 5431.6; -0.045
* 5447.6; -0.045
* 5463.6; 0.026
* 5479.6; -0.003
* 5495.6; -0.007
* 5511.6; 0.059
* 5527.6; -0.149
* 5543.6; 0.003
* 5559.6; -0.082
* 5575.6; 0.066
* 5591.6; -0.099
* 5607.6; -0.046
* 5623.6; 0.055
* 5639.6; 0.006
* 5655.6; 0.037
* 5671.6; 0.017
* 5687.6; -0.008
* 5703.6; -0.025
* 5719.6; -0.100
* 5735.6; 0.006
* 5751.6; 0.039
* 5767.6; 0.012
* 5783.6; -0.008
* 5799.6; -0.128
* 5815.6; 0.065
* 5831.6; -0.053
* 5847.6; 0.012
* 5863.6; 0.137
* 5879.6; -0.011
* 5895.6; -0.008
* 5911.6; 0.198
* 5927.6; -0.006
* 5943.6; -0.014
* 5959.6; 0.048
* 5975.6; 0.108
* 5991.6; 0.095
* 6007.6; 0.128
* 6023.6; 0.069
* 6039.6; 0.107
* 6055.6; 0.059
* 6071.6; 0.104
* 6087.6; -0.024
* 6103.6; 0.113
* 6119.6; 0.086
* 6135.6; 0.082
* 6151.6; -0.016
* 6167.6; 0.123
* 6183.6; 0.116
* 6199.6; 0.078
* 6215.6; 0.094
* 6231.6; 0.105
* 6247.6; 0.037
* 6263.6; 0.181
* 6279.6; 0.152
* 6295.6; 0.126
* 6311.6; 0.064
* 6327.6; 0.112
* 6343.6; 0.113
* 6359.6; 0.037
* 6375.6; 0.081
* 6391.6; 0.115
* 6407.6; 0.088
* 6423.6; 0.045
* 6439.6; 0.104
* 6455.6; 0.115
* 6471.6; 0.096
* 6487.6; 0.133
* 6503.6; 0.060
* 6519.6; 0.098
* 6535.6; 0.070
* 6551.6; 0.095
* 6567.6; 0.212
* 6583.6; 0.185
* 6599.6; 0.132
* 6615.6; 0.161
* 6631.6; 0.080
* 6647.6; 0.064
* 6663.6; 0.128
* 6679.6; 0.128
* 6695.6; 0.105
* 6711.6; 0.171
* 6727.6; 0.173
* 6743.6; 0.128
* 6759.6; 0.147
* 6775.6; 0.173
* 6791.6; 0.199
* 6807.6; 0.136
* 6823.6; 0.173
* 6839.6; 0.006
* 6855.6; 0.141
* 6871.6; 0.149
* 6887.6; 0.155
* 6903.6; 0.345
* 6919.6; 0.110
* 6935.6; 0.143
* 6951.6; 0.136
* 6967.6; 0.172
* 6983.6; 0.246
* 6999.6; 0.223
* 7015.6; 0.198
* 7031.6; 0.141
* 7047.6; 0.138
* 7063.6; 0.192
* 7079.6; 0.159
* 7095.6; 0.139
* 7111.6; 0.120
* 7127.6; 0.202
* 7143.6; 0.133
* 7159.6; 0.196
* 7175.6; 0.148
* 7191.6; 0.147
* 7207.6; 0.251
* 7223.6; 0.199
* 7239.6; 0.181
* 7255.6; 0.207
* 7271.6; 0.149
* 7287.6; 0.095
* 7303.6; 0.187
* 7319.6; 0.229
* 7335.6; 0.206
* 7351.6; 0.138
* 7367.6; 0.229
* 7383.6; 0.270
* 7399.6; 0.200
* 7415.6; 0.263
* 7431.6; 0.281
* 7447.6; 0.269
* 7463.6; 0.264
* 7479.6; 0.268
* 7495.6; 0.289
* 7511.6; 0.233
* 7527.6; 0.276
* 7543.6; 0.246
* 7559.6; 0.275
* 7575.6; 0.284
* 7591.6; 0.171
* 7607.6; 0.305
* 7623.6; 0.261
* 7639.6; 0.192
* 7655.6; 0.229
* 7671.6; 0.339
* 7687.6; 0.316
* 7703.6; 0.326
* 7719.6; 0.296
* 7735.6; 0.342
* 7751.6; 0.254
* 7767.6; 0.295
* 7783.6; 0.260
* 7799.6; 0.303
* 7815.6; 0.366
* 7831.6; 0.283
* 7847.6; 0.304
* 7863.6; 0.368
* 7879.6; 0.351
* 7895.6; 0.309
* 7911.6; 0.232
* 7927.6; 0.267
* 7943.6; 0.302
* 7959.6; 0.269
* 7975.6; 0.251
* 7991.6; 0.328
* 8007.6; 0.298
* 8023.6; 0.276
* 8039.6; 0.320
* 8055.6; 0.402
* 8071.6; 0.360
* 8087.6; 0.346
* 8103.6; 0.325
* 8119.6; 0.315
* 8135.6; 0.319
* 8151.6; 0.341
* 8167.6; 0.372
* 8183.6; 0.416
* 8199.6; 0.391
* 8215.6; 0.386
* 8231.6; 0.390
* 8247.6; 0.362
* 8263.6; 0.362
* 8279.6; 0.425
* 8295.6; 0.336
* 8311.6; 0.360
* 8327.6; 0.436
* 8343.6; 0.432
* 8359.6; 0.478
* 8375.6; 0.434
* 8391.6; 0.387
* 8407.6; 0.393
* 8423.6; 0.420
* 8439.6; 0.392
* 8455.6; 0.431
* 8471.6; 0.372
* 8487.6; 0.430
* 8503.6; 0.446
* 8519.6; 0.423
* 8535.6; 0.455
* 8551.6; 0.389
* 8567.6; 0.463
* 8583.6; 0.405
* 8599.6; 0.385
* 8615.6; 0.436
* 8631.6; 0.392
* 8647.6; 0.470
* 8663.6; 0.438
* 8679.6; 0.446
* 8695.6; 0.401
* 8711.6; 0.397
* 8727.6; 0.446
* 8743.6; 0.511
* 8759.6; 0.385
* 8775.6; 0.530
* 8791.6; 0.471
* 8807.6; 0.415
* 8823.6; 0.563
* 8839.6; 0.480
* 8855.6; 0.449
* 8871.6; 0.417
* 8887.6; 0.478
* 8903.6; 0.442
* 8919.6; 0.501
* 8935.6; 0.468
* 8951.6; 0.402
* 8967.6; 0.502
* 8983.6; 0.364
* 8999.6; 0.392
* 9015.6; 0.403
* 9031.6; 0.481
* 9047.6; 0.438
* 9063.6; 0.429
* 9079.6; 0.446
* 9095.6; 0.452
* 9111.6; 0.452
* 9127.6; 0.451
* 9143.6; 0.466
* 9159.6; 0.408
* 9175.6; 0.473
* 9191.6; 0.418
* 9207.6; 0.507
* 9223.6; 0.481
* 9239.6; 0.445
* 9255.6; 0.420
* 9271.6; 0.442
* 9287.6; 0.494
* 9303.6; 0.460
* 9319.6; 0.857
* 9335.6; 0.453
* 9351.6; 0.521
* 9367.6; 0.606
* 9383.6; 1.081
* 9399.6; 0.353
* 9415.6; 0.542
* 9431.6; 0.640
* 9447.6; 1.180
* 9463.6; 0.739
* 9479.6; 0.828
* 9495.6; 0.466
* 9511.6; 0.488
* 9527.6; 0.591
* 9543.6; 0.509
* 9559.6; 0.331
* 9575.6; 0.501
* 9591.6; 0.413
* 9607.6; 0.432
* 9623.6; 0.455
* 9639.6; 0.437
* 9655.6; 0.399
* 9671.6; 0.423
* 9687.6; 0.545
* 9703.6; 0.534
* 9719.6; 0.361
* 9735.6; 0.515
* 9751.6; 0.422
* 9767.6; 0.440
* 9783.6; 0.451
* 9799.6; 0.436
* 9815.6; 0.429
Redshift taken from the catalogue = 0.85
